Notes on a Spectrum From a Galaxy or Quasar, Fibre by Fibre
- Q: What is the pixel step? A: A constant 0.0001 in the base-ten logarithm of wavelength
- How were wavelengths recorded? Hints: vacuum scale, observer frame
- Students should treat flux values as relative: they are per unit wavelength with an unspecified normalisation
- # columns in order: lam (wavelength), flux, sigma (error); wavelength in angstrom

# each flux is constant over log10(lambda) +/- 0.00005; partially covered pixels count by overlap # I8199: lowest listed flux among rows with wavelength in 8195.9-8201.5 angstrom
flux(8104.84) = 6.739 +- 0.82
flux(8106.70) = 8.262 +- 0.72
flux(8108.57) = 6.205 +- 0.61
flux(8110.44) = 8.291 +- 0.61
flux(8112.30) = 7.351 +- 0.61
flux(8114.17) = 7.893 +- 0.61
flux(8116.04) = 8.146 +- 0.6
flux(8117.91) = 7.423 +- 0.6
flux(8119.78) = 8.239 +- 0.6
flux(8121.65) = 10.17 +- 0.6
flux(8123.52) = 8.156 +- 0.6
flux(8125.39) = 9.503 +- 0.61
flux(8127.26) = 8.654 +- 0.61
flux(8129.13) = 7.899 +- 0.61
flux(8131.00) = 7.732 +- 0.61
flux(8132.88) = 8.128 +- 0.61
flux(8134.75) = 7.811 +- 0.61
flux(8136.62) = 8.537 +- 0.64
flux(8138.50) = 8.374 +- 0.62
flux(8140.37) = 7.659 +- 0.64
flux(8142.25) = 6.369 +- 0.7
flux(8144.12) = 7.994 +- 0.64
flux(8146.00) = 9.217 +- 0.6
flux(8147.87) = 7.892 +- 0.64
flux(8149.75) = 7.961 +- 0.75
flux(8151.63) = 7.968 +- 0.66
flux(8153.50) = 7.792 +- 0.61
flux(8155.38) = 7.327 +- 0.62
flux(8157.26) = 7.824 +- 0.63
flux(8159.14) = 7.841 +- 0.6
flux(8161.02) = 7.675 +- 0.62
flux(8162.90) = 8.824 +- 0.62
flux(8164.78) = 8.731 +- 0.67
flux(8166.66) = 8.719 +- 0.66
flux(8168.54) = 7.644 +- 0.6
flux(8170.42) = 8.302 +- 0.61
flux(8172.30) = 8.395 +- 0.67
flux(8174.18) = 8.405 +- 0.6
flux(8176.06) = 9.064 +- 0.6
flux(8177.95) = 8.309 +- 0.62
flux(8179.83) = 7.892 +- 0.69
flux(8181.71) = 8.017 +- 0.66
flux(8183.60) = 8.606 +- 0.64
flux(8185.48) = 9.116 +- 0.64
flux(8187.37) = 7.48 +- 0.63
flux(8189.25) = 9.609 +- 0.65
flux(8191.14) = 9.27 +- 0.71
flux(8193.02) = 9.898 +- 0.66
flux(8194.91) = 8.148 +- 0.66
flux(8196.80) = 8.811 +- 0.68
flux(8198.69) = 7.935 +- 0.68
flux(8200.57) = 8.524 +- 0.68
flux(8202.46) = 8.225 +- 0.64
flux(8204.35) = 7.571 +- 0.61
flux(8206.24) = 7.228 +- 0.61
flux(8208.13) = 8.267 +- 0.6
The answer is 7.935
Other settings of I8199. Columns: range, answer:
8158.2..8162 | 7.675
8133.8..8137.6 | 7.811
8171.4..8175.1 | 8.395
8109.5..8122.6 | 7.351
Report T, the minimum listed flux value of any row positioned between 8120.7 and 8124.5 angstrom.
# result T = 8.156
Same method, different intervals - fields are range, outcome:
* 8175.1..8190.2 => 7.48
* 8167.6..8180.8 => 7.644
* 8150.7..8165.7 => 7.327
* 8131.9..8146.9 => 6.369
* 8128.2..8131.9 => 7.732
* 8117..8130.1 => 7.423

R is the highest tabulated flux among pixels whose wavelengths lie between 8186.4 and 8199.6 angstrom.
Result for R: 9.898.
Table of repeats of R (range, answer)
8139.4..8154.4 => 9.217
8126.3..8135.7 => 8.654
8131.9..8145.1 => 8.537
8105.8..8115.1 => 8.291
